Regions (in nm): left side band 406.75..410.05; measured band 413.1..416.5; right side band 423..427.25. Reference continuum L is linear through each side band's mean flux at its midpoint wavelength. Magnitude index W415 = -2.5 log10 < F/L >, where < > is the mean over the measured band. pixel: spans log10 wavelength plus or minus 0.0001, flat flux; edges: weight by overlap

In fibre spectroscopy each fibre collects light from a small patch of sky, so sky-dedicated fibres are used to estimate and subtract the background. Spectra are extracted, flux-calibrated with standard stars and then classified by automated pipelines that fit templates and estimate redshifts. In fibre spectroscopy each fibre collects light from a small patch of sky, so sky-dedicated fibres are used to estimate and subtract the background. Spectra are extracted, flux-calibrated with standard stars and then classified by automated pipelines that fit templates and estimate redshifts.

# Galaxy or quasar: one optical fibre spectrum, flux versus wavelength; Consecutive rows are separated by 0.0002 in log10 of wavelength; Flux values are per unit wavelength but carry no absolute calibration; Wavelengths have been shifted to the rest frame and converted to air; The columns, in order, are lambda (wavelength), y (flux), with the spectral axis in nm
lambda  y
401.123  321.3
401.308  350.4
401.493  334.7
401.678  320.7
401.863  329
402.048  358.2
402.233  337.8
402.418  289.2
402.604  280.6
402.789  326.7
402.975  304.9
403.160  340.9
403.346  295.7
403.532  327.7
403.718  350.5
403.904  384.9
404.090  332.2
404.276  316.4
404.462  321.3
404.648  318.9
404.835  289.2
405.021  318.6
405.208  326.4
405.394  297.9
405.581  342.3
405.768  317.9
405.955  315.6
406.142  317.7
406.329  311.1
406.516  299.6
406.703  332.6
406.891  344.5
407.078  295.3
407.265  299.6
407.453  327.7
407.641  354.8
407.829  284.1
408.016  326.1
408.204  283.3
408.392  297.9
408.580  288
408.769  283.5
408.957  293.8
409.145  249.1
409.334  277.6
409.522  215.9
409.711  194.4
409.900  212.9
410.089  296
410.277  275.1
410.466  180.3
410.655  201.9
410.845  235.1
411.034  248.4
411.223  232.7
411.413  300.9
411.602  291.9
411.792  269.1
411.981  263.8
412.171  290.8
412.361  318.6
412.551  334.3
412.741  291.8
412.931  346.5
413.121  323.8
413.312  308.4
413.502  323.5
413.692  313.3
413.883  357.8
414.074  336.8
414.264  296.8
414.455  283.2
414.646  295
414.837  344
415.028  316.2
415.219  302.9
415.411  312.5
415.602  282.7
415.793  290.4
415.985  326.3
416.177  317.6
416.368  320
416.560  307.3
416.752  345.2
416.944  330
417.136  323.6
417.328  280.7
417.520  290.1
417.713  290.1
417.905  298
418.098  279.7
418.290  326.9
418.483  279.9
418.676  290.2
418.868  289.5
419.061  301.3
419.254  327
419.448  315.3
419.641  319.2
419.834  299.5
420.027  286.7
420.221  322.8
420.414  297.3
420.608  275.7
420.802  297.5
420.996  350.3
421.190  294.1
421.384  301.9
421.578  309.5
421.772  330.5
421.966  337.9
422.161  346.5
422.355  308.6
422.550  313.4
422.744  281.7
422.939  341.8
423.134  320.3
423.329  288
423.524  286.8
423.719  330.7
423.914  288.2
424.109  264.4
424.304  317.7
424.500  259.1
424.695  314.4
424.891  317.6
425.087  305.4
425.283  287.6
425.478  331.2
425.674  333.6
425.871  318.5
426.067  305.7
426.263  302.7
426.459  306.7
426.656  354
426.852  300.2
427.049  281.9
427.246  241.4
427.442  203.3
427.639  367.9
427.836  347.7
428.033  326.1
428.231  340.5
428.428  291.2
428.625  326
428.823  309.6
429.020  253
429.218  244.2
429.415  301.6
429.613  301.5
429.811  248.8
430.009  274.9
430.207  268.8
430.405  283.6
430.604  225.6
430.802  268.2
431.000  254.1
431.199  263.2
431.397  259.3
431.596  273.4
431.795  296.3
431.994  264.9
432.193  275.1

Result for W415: -0.08 mag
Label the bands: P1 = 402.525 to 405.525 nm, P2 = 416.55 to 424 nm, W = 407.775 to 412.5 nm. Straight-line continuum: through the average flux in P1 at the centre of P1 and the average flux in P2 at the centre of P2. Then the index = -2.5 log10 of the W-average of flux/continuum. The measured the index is 0.192 mag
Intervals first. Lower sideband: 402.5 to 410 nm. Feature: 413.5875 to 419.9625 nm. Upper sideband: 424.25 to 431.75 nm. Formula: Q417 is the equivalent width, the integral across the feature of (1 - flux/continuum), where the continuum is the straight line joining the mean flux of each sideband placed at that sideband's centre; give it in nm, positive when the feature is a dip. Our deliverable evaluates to -0.21 nm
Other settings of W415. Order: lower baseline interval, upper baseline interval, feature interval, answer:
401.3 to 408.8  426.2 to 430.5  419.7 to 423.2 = -0.037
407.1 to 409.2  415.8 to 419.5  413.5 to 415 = -0.050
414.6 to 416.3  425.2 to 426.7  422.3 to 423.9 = 0.025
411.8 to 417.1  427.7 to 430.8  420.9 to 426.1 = -0.042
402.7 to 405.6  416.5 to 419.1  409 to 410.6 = 0.302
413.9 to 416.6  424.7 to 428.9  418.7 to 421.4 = 0.018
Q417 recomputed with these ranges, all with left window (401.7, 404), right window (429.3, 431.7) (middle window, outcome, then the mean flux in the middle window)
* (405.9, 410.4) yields 0.375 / 290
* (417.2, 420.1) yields -0.051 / 299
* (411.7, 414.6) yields -0.050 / 310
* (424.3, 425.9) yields -0.164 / 308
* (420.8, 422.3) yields -0.182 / 322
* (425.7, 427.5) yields -0.112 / 294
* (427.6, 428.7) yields -0.233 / 331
